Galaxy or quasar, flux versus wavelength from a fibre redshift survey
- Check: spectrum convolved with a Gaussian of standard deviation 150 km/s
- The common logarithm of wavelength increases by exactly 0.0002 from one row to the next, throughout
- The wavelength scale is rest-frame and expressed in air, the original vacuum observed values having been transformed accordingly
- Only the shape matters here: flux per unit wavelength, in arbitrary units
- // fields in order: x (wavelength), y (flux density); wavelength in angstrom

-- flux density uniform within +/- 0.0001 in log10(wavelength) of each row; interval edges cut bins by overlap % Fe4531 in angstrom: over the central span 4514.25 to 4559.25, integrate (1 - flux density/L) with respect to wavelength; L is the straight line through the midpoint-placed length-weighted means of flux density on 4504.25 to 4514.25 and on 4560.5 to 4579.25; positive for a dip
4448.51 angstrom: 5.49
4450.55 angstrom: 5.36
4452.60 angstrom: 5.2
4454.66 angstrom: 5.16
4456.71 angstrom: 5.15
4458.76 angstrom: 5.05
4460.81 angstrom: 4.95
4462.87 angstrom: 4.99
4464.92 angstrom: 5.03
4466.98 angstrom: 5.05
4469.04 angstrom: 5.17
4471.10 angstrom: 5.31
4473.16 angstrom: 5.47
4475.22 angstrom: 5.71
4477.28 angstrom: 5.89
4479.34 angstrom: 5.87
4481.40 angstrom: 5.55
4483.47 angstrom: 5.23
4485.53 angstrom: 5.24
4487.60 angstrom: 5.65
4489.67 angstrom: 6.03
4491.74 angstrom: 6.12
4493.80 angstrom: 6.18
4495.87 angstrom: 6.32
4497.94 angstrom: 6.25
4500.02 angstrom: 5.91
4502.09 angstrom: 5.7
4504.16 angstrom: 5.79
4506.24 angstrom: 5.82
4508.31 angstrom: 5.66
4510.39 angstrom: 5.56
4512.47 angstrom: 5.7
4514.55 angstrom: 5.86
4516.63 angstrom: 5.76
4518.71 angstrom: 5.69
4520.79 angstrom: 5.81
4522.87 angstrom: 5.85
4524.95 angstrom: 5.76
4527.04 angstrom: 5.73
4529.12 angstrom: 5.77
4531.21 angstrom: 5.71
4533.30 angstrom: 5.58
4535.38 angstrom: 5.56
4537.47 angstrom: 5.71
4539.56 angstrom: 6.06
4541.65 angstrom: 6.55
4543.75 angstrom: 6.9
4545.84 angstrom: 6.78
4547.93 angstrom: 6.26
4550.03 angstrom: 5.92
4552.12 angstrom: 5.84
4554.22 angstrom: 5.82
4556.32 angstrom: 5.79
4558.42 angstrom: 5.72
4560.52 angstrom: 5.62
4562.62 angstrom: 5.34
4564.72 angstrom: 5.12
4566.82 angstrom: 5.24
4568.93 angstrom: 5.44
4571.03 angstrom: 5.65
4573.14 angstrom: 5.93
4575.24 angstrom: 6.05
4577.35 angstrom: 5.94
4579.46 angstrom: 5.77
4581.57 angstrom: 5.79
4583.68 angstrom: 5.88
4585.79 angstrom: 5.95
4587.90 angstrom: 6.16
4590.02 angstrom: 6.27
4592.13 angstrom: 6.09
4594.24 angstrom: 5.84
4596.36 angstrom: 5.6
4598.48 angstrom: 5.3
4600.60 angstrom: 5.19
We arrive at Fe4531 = -2.2 angstrom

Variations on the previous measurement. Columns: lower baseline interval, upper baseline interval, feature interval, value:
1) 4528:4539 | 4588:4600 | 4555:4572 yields 0.8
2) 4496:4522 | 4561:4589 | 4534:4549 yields -1.3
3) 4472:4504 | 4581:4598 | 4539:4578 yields 0.0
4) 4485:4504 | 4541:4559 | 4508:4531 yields 1.2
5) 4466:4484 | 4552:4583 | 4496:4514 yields -0.9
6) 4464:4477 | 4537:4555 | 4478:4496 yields -0.8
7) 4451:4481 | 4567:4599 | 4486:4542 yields -3.3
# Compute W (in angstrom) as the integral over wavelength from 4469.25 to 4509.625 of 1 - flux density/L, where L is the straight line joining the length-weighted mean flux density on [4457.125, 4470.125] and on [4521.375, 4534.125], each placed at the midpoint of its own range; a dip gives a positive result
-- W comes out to -3.3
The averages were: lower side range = 5.05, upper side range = 5.74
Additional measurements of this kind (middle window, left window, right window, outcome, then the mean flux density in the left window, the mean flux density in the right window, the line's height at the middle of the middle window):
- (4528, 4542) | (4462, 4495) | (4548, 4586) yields -0.4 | 5.54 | 5.72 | 5.65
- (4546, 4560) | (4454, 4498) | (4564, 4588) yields -0.6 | 5.51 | 5.74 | 5.68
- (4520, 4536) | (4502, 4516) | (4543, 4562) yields 0.4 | 5.73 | 6.04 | 5.87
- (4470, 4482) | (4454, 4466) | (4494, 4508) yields -0.5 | 5.05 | 5.96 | 5.41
